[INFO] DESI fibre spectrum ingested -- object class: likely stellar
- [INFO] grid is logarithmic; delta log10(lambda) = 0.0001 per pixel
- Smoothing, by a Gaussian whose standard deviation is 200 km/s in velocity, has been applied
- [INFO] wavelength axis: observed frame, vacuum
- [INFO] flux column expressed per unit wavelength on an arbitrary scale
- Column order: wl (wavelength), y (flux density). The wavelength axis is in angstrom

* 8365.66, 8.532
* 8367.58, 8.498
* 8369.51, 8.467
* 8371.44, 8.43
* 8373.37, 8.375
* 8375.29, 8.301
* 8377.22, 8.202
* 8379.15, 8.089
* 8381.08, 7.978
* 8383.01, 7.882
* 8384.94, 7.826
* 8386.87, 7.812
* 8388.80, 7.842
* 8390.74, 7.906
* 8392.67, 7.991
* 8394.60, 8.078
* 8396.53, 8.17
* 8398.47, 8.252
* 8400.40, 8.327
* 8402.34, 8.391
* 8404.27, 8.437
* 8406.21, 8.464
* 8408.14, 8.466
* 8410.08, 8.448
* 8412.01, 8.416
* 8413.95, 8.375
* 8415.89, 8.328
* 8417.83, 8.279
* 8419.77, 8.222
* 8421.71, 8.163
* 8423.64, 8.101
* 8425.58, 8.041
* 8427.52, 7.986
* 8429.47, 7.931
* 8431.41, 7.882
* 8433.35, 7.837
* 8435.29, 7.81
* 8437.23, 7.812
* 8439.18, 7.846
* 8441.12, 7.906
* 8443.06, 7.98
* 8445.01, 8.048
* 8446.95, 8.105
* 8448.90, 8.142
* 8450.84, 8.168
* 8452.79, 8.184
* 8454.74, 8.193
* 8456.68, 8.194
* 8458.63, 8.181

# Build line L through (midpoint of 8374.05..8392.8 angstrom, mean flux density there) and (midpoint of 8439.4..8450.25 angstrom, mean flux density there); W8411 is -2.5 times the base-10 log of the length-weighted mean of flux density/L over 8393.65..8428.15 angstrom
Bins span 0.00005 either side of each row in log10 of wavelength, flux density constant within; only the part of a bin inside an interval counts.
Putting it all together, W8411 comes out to -0.04 mag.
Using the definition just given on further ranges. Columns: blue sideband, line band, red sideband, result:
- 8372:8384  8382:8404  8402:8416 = 0.030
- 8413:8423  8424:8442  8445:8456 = 0.043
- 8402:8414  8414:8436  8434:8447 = 0.013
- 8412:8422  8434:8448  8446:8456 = 0.036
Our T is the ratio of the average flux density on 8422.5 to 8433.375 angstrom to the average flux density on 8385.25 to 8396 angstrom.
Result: 1.01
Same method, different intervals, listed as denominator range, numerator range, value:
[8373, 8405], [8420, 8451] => 0.99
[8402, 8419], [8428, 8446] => 0.94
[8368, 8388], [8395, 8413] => 1.03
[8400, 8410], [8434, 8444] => 0.93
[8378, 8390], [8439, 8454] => 1.02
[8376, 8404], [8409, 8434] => 1.01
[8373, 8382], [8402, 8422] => 1.02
